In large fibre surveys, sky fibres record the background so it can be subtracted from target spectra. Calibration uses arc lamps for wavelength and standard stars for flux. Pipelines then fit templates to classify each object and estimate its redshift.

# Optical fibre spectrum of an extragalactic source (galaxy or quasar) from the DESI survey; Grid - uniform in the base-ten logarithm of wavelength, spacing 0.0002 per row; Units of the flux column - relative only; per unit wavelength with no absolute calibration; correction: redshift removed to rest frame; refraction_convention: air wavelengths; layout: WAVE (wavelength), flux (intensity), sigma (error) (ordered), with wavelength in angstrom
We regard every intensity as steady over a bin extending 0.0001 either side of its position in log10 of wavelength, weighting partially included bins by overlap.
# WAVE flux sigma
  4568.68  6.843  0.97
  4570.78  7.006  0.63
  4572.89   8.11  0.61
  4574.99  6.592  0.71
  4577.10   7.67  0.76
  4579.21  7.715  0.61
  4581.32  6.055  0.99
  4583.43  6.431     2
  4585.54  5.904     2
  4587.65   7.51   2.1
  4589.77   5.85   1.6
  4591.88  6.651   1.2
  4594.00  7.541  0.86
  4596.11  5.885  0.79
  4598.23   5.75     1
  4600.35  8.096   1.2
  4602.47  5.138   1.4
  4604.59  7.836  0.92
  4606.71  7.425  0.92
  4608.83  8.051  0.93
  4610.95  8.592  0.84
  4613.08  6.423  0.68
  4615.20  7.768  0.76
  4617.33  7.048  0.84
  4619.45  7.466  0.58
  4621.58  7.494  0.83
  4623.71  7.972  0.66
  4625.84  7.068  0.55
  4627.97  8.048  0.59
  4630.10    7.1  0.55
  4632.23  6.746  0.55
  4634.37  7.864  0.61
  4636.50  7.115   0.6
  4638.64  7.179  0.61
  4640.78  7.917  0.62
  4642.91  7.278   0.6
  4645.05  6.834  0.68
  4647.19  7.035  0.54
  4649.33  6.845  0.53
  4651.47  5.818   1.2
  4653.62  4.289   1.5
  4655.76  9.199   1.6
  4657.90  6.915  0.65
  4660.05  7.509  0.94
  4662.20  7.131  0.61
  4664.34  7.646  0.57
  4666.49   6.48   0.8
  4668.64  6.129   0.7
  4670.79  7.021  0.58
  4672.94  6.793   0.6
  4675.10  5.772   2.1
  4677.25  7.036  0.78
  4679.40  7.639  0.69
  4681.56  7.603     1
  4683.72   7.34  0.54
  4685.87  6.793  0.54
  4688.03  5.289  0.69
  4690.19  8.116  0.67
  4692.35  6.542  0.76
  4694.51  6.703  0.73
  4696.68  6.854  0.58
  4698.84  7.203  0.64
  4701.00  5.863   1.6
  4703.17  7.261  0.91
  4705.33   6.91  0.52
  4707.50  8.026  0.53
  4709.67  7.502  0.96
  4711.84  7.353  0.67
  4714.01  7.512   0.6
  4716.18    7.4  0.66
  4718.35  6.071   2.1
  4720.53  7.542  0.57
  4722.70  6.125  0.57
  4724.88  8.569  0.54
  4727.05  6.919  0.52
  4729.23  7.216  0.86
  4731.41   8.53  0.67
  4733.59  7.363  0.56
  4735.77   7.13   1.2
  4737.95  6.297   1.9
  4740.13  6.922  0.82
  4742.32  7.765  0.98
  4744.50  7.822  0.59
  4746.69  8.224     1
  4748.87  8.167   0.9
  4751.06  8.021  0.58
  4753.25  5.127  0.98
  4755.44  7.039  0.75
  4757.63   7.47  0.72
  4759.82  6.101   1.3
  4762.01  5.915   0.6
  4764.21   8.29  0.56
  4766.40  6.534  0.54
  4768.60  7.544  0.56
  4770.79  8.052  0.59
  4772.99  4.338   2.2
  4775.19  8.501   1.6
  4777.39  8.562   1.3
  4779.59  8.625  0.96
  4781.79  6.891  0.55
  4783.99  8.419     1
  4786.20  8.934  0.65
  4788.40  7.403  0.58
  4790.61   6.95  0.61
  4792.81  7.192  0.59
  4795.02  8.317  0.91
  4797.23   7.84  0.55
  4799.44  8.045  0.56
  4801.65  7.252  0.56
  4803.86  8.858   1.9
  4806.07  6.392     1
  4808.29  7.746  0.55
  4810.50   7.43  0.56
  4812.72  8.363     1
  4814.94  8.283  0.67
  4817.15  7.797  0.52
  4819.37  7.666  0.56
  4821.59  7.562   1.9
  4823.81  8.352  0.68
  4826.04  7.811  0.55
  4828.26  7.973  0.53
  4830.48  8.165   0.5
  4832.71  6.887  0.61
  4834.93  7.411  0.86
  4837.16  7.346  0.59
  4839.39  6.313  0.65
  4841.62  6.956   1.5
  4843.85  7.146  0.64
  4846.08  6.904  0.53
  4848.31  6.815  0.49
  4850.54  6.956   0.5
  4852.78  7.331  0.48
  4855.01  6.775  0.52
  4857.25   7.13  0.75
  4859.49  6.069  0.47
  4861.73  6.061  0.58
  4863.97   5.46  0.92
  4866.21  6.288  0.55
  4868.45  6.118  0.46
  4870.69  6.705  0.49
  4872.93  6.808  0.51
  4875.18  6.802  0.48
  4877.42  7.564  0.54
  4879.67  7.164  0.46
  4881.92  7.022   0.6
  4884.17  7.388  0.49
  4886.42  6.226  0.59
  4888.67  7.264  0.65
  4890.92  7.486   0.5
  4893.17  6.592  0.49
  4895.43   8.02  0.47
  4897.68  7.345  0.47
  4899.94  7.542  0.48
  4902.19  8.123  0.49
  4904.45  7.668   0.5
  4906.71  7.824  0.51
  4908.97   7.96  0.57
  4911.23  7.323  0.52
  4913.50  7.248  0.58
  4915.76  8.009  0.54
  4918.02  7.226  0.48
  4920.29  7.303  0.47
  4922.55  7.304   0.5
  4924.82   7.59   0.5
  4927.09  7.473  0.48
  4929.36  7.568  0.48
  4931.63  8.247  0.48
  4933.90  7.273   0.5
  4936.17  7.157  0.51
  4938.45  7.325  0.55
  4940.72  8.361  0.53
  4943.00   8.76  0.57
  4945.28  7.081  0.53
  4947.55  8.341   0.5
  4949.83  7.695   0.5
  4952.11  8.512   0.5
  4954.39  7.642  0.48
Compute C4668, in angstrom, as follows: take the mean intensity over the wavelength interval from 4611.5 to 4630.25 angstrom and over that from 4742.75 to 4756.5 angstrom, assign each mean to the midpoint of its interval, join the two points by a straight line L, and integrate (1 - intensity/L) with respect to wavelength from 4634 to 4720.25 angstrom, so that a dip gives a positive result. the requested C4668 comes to 5.0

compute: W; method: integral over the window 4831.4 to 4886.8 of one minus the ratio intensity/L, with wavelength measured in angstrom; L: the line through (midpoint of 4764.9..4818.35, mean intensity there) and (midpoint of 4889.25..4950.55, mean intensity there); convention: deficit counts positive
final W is 6.18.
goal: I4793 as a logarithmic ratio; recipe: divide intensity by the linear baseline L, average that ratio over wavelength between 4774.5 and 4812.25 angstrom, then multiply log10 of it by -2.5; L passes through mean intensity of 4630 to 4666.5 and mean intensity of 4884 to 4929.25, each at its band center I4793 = -0.081 mag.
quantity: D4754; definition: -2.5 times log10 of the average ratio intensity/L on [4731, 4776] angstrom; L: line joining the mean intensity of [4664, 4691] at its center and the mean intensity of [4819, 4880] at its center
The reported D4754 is -0.04 mag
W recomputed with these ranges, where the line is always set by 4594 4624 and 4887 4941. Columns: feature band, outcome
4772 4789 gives -0.8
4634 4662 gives 0.8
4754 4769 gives 0.9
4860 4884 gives 2.8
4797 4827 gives -1.6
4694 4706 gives 0.8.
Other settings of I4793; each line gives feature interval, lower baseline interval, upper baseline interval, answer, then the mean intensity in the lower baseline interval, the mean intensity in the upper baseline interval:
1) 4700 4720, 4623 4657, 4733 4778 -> 0.007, 7.13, 7.18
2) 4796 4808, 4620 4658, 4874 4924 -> -0.056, 7.16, 7.38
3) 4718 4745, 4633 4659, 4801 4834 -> 0.019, 7.02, 7.78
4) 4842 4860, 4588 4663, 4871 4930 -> 0.061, 7.11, 7.37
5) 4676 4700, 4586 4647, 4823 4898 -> 0.021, 7.19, 7.01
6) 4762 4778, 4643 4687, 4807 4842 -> 0.018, 6.9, 7.63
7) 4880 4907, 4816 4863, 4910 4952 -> 0.017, 7.2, 7.65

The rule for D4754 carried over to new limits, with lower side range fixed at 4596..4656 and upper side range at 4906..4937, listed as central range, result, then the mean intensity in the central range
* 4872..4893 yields 0.063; 7.06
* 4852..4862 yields 0.115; 6.7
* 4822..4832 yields -0.082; 7.99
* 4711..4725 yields 0.020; 7.13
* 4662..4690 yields 0.054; 6.85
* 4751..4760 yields 0.100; 6.67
